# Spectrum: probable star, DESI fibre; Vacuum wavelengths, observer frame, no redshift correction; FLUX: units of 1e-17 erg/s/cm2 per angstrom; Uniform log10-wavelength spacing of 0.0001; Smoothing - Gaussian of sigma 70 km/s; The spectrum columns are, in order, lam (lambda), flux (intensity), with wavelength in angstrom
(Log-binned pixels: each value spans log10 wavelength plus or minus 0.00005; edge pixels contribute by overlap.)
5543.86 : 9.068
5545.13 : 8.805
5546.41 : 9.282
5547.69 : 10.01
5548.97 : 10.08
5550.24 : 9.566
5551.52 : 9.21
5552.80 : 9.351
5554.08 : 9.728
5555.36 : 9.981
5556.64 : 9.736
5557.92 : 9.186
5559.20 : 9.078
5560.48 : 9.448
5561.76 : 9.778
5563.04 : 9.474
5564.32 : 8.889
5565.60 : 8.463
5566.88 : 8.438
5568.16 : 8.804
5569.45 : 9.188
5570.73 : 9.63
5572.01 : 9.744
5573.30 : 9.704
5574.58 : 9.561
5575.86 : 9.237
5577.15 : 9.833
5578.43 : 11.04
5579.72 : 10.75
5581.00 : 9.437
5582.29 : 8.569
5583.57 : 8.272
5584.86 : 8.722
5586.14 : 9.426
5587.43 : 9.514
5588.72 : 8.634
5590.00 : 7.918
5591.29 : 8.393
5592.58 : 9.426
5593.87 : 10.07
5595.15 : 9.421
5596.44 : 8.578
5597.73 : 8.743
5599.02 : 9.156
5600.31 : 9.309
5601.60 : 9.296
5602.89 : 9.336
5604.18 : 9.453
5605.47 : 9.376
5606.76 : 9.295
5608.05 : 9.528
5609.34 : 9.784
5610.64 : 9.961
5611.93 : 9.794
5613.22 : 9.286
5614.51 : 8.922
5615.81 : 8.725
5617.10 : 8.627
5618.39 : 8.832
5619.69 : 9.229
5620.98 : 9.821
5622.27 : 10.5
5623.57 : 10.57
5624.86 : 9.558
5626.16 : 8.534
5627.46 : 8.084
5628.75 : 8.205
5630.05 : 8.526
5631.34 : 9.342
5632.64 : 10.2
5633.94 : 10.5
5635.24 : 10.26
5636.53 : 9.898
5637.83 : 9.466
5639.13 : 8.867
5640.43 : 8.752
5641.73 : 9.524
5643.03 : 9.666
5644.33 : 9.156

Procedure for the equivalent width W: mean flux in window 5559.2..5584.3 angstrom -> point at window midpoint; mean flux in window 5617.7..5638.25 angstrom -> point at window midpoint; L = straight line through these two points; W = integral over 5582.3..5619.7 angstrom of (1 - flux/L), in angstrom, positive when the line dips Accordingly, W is 1.17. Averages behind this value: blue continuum 9.37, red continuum 9.47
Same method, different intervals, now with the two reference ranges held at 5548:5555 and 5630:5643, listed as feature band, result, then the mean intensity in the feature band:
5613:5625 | 0.2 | 9.41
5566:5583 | 0.2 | 9.51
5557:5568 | 0.6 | 9.1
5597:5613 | 0.3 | 9.41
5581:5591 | 0.9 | 8.76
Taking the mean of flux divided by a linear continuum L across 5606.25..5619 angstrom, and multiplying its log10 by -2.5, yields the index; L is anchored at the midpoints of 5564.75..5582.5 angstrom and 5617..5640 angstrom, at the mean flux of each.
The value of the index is 0.02 mag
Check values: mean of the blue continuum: 9.47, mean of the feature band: 9.28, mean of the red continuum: 9.4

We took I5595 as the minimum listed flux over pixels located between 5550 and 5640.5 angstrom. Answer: 7.918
